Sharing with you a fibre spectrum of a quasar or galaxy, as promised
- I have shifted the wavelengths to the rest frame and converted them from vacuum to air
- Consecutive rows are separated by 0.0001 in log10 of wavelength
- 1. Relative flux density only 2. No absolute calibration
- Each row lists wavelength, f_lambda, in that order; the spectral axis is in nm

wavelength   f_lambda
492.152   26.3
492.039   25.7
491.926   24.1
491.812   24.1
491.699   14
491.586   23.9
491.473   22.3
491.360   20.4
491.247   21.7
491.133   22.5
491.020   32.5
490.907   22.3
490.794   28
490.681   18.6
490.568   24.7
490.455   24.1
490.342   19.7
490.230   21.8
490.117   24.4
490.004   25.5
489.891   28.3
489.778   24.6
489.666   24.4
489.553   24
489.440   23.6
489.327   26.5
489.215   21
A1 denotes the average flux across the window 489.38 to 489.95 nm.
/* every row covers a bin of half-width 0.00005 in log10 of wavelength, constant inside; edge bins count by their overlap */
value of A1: 25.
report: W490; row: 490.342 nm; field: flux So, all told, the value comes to 19.7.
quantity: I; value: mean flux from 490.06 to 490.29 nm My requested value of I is 23.1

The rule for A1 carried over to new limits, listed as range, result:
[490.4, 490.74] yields 22.5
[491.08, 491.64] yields 22.1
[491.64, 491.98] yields 20.7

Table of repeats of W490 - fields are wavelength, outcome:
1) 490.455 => 24.1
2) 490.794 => 28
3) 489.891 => 28.3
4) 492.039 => 25.7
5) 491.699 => 14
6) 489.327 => 26.5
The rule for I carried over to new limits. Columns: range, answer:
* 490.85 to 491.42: 23.9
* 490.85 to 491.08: 27.3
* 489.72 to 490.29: 24.9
